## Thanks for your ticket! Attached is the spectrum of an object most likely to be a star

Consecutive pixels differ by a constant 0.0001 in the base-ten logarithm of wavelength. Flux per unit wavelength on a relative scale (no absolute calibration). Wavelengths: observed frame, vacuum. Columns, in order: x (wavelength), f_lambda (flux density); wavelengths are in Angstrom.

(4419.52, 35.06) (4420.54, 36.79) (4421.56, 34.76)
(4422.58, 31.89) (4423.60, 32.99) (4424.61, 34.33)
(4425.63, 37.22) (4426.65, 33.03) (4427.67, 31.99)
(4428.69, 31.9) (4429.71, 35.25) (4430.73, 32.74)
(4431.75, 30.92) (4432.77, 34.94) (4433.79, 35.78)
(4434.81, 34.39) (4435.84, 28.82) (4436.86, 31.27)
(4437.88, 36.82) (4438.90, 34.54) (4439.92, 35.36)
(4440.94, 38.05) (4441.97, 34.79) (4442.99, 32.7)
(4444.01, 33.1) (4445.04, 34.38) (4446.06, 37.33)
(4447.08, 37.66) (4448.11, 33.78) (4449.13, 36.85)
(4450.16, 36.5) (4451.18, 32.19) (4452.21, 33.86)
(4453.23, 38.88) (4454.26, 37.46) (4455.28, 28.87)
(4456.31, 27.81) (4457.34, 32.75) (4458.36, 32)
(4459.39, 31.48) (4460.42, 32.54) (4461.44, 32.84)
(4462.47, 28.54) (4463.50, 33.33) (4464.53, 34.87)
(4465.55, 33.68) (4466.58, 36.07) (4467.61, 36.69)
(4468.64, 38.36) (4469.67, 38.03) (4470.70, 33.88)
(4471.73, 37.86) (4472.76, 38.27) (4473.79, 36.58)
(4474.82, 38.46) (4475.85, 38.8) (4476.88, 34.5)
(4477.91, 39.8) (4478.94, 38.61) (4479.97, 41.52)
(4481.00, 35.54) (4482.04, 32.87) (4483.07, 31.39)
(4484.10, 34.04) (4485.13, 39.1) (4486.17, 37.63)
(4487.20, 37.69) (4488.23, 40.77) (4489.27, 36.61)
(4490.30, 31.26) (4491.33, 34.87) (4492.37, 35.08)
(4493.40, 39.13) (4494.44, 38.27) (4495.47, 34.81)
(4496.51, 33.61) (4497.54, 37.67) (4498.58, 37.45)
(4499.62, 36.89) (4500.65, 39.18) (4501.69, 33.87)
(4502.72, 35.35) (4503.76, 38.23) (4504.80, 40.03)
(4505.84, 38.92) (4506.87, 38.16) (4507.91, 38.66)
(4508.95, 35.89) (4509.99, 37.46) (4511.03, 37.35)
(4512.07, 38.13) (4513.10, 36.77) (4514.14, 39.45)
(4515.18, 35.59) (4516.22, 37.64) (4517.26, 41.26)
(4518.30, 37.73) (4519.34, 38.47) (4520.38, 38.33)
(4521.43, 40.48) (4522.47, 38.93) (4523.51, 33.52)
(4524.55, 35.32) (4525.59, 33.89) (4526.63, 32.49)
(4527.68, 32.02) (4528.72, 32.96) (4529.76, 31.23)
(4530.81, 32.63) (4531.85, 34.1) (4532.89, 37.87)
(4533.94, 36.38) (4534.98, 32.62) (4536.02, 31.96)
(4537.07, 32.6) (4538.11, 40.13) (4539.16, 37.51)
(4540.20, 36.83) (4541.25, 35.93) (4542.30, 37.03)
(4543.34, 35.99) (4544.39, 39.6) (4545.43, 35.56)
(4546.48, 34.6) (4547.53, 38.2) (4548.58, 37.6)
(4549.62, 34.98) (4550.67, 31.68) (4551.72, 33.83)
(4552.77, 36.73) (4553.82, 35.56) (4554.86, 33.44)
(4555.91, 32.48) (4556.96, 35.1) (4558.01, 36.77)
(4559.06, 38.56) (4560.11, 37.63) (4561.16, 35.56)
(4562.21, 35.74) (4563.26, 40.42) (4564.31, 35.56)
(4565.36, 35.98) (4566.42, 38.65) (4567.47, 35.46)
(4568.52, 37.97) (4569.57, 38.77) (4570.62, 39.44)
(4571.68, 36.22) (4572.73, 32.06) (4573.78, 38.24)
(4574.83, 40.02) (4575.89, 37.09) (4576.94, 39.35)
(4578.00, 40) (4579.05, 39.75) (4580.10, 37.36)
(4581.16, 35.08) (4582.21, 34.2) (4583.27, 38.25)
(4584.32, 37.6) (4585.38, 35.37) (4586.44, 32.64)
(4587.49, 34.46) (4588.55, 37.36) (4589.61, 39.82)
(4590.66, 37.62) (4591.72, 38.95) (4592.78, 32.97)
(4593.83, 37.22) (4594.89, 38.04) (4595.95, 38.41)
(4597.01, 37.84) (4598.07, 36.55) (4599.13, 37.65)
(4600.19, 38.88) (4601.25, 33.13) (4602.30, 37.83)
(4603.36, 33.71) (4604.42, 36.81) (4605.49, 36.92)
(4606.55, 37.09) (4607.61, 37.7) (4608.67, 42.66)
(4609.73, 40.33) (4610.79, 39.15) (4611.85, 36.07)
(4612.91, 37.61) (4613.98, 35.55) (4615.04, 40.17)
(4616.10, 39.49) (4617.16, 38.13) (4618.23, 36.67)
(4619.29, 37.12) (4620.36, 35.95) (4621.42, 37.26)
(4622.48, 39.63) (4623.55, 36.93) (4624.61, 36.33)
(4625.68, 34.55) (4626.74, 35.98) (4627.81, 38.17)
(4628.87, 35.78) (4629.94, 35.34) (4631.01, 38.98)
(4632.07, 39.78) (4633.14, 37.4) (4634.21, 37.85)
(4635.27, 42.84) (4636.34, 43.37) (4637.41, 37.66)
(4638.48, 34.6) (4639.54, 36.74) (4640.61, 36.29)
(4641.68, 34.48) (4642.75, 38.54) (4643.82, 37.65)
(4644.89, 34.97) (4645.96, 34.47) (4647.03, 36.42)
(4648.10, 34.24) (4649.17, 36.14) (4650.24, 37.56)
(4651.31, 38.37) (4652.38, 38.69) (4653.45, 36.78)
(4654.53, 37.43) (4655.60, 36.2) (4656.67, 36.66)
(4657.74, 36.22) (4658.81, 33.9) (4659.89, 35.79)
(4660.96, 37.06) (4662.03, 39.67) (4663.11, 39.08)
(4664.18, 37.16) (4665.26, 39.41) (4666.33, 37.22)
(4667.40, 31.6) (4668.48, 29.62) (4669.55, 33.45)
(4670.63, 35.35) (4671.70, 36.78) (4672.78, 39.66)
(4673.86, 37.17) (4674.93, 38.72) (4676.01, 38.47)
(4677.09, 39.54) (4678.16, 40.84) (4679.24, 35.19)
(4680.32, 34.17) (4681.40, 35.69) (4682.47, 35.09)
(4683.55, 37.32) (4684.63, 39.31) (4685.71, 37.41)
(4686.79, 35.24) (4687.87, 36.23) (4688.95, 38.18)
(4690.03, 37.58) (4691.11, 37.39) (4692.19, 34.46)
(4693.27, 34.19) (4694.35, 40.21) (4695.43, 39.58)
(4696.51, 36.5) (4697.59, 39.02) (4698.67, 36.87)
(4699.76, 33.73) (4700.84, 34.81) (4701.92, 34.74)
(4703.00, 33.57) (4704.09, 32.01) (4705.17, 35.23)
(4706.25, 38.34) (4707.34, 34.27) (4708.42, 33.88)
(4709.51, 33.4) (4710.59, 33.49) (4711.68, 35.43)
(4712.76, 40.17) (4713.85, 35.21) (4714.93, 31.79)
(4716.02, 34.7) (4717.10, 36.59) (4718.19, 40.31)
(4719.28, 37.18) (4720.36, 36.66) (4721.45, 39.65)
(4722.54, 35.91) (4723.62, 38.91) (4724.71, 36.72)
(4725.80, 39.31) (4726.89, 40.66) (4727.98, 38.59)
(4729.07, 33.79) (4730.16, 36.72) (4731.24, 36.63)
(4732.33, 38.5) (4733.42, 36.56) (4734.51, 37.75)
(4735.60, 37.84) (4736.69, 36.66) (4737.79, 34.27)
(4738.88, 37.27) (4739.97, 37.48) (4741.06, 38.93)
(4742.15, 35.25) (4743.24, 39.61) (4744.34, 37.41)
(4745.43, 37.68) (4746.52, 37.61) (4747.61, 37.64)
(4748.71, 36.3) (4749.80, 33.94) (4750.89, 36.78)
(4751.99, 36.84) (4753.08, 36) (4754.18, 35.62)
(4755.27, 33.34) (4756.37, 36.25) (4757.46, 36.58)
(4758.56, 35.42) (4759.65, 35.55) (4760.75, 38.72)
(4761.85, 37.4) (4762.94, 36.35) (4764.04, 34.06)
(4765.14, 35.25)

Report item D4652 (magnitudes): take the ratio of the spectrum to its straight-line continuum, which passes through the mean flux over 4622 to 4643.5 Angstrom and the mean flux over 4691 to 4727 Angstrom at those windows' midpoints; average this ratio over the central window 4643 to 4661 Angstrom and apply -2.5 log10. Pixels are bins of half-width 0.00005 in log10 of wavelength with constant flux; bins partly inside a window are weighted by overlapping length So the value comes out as 0.024 mag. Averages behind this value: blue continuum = 37.6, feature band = 36.4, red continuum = 36.3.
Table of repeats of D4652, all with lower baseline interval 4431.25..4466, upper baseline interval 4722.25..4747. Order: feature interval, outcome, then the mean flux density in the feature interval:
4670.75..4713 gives 0.01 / 36.5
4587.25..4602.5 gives -0.04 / 37.2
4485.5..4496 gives -0.07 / 36.6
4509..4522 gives -0.10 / 38.1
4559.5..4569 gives -0.05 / 37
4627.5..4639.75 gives -0.06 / 38.3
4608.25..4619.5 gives -0.08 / 38.5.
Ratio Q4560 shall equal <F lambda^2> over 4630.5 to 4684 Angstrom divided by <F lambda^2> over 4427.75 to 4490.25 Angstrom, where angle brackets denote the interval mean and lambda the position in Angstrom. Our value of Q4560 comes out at 1.15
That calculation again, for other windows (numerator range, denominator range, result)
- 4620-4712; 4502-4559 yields 1.07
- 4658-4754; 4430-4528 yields 1.13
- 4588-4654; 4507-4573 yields 1.07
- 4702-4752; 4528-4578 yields 1.09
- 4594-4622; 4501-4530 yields 1.06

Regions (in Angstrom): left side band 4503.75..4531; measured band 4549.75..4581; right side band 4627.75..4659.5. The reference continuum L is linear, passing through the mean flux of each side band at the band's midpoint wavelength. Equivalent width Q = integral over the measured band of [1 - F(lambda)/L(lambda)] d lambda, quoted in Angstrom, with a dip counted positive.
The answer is 0.1 Angstrom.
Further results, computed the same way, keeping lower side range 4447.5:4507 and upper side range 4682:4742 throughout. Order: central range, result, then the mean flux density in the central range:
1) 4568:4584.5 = -0.7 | 37.6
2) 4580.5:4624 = -1.2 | 37.2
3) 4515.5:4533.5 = 0.1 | 35.8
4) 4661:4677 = -0.1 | 36.8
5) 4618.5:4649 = -0.7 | 37.1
